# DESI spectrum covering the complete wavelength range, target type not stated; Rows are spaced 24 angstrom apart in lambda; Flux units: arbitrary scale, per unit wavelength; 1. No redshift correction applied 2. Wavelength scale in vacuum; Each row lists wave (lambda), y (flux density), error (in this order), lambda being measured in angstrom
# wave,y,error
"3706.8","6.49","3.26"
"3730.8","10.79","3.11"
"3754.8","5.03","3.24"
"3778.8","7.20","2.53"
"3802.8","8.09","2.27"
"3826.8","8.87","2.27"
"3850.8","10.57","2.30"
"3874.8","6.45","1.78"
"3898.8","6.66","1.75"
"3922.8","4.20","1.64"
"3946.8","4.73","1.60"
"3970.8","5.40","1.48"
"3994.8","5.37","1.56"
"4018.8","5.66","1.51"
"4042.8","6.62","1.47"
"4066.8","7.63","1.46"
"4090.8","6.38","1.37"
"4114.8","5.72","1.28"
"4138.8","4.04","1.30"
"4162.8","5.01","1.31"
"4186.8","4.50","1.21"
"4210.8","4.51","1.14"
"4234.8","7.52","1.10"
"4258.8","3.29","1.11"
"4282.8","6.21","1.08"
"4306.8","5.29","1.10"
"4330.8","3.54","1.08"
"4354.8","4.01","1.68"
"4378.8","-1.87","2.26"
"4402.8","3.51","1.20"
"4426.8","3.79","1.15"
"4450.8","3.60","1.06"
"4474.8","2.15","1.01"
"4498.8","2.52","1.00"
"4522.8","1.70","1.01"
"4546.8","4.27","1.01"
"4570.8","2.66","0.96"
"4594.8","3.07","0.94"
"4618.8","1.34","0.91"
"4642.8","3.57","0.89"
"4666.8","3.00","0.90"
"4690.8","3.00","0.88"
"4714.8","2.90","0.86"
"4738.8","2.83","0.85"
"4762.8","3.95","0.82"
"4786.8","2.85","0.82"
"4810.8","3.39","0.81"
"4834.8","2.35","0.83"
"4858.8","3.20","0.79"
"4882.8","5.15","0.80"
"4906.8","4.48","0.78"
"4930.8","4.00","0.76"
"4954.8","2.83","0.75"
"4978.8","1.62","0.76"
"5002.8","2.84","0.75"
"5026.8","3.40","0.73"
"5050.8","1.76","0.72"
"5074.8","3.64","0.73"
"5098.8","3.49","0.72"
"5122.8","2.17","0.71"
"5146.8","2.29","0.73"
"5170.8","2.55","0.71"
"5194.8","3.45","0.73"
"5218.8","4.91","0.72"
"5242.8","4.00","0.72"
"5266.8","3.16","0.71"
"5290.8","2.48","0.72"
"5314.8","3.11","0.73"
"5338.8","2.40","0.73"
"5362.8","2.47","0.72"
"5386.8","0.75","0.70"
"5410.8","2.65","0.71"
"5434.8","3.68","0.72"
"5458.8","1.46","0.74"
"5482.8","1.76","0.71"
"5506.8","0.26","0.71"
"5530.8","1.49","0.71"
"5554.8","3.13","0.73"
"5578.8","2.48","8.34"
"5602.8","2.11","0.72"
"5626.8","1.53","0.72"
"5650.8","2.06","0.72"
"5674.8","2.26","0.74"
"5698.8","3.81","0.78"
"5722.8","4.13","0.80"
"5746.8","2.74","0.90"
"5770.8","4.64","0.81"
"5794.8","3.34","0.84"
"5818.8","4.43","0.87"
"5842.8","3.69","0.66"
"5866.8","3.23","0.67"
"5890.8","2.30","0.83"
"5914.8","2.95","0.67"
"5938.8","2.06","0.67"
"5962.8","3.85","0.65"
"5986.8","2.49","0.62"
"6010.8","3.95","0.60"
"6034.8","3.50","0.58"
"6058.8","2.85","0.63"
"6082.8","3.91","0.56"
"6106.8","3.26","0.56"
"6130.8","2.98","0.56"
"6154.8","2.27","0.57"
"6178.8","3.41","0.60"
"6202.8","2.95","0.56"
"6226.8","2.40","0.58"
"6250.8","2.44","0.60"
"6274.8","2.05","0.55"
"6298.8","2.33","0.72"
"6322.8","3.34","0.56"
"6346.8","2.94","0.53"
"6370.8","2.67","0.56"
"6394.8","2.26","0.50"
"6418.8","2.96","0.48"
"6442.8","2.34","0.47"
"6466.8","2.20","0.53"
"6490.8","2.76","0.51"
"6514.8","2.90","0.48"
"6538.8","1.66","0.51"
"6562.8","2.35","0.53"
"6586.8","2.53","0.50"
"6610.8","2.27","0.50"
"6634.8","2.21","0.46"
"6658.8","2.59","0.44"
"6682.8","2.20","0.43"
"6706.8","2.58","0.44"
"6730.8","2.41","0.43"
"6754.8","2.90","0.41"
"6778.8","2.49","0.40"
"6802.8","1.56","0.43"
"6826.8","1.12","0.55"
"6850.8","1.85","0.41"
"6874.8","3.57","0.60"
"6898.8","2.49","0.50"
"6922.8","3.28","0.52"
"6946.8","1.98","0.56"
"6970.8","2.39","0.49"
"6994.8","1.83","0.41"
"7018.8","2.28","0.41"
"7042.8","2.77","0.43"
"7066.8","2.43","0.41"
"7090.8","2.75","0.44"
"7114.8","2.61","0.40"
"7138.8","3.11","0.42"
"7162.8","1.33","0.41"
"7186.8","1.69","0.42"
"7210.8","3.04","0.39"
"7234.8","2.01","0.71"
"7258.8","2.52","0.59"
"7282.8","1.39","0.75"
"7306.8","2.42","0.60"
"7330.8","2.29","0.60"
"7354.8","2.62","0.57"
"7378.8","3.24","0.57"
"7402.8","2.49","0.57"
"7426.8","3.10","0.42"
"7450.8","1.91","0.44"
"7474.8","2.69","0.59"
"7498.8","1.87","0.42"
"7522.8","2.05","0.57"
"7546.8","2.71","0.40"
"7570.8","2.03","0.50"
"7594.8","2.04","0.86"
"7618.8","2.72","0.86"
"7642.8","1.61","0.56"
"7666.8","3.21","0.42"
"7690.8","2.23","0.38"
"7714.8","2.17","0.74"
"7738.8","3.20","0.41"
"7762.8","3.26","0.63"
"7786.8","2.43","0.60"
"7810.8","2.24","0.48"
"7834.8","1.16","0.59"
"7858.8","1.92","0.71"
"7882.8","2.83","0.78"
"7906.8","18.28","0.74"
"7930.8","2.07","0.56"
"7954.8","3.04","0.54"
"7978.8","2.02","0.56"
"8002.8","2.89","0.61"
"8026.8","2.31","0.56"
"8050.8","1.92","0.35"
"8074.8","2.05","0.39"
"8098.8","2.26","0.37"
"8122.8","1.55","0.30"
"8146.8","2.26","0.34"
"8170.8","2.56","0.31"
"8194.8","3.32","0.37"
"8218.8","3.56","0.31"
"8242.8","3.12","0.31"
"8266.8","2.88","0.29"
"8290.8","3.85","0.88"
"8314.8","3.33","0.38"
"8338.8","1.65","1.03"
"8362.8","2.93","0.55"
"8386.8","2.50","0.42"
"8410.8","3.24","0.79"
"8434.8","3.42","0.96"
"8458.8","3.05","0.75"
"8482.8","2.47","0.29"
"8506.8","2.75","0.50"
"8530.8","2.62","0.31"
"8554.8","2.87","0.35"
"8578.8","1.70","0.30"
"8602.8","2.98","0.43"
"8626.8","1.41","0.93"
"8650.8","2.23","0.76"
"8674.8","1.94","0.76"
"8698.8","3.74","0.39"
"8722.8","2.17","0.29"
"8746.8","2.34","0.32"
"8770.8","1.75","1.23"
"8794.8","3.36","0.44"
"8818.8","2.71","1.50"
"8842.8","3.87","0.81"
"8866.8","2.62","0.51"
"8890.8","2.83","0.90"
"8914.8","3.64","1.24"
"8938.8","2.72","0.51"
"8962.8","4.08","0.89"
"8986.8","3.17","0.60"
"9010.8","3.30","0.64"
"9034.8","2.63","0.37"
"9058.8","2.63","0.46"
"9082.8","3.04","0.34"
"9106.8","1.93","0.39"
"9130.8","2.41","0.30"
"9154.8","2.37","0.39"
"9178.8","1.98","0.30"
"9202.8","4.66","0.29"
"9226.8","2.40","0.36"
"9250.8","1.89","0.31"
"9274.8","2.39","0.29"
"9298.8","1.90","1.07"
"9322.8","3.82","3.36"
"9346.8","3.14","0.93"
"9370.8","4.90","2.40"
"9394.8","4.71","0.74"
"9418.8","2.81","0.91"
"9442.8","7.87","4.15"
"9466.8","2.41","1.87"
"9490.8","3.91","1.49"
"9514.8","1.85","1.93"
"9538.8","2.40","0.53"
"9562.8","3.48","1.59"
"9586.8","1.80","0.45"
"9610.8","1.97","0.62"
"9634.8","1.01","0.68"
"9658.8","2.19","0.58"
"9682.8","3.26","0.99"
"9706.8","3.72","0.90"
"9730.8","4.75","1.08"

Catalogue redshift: 1.12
